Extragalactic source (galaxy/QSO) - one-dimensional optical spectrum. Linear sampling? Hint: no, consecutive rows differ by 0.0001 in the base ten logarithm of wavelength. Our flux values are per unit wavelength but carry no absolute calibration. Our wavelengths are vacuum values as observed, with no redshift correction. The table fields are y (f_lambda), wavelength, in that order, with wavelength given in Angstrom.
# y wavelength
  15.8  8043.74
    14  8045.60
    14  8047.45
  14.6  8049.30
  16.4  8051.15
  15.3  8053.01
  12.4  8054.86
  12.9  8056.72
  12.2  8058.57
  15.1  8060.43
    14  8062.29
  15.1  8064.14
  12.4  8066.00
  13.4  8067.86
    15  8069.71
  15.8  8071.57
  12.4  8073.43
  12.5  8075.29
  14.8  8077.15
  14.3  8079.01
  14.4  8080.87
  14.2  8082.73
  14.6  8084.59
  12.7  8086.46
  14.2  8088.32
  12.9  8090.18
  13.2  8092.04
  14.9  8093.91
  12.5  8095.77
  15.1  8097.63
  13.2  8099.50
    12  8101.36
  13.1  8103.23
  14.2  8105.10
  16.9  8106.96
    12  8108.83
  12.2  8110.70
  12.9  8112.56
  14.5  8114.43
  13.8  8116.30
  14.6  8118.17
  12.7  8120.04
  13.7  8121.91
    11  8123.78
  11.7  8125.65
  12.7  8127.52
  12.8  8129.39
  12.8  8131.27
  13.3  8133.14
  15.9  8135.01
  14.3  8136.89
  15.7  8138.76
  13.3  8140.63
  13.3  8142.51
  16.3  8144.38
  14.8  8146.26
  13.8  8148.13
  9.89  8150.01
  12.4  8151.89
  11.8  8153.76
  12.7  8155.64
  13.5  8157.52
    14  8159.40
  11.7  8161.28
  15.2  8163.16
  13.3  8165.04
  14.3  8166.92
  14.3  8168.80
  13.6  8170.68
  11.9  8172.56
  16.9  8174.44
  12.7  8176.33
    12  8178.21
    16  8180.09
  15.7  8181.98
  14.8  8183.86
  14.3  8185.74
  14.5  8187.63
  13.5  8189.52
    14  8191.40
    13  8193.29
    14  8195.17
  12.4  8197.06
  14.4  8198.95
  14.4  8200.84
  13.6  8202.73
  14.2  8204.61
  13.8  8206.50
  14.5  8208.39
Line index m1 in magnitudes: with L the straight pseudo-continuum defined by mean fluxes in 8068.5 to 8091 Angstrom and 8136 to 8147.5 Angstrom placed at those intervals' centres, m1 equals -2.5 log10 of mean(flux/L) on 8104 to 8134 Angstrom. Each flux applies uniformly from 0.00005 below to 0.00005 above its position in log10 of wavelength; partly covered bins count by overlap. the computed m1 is 0.09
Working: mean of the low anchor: 14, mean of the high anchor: 14.6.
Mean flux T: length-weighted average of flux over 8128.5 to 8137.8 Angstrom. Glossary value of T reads 13.8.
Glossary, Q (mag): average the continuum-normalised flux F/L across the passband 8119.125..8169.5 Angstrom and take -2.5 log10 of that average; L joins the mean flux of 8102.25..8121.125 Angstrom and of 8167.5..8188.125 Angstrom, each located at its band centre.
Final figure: 0.05 mag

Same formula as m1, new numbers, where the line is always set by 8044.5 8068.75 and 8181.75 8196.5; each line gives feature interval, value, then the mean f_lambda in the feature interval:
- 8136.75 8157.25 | 0.05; 13.5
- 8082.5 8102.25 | 0.04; 13.6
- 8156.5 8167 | 0.04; 13.6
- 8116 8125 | 0.08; 13.1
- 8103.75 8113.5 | 0.03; 13.6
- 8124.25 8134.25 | 0.12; 12.6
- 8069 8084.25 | -0.01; 14.2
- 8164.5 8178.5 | 0.03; 13.7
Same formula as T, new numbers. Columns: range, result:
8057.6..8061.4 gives 13.6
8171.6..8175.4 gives 14.4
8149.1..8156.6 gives 11.7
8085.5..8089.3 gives 13.4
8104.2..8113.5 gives 13.6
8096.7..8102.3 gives 13.4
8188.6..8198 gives 13.4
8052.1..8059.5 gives 13.2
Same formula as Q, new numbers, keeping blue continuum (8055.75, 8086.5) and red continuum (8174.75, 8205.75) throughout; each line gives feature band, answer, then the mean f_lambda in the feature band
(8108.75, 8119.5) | 0.04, 13.4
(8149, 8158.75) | 0.16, 12.1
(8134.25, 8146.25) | -0.06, 14.8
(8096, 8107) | 0.01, 13.8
